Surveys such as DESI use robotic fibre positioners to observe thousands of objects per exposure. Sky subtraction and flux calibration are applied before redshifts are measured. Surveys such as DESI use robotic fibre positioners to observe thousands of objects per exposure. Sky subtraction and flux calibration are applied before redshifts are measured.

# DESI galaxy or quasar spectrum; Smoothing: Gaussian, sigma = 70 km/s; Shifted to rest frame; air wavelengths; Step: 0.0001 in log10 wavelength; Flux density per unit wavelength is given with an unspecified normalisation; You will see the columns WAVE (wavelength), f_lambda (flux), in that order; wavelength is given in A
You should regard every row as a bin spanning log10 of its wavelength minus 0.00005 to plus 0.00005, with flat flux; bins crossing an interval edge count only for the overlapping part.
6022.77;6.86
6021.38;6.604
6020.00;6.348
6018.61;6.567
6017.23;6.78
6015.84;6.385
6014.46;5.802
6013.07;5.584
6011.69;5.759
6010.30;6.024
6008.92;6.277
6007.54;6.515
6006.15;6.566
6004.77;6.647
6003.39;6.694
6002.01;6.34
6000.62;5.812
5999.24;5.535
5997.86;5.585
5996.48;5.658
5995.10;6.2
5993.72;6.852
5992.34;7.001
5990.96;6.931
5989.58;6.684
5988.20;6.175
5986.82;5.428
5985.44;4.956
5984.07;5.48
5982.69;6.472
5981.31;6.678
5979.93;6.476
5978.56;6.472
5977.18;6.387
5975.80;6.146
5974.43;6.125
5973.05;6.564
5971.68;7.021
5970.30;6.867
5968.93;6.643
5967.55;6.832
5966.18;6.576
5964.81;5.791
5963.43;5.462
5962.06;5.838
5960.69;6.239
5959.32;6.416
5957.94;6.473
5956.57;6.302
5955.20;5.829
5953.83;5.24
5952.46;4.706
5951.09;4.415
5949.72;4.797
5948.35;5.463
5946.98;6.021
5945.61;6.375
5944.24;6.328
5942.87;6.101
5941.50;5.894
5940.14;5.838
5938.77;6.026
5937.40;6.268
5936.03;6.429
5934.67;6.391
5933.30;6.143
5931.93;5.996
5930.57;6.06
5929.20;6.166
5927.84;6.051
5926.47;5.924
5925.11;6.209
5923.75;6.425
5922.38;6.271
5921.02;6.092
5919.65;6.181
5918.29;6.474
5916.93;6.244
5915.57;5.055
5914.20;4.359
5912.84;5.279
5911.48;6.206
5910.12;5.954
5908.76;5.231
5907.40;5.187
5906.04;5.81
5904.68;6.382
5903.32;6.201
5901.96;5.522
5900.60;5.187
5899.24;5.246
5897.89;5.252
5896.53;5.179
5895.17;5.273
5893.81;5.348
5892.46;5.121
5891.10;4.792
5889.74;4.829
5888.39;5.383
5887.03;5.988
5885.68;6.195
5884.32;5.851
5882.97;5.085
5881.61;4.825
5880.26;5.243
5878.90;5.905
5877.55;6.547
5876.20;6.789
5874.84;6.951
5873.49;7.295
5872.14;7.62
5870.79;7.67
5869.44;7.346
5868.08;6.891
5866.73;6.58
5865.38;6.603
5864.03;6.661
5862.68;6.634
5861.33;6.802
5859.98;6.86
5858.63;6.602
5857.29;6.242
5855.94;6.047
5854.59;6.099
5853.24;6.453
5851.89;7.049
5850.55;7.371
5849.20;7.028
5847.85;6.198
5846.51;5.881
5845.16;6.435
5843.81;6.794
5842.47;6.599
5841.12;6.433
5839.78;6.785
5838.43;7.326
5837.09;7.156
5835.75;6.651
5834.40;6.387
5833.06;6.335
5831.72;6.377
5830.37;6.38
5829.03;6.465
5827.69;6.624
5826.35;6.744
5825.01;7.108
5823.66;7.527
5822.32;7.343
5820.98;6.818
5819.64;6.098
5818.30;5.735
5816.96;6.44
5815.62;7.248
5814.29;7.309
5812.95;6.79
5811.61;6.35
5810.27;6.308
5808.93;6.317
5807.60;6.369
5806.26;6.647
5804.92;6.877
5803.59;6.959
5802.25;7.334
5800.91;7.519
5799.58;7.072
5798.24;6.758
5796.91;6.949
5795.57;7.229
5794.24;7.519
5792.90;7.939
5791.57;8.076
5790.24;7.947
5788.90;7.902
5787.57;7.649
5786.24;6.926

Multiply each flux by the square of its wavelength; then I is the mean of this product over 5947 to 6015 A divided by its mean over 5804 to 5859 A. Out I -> 0.97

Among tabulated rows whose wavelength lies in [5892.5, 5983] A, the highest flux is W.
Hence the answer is 7.021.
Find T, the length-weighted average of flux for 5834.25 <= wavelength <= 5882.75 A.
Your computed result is 6.62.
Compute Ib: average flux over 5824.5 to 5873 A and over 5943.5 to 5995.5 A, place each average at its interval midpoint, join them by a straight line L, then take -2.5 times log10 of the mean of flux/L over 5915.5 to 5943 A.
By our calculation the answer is 0.03 mag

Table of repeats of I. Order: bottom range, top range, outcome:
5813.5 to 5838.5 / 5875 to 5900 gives 0.84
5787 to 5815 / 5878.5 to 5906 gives 0.79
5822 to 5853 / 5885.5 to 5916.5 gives 0.82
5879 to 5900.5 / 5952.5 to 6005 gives 1.20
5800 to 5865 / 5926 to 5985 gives 0.95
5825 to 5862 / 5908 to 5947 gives 0.93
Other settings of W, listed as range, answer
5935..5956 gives 6.429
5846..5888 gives 7.67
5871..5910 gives 7.62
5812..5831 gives 7.527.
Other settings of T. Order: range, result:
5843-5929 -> 6.08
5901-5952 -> 5.88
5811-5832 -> 6.72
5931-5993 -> 6.1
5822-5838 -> 6.75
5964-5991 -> 6.32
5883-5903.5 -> 5.4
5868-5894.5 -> 6.06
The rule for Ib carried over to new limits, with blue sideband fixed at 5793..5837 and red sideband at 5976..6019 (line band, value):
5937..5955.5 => 0.13 mag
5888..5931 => 0.15 mag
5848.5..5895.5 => 0.05 mag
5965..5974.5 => -0.06 mag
